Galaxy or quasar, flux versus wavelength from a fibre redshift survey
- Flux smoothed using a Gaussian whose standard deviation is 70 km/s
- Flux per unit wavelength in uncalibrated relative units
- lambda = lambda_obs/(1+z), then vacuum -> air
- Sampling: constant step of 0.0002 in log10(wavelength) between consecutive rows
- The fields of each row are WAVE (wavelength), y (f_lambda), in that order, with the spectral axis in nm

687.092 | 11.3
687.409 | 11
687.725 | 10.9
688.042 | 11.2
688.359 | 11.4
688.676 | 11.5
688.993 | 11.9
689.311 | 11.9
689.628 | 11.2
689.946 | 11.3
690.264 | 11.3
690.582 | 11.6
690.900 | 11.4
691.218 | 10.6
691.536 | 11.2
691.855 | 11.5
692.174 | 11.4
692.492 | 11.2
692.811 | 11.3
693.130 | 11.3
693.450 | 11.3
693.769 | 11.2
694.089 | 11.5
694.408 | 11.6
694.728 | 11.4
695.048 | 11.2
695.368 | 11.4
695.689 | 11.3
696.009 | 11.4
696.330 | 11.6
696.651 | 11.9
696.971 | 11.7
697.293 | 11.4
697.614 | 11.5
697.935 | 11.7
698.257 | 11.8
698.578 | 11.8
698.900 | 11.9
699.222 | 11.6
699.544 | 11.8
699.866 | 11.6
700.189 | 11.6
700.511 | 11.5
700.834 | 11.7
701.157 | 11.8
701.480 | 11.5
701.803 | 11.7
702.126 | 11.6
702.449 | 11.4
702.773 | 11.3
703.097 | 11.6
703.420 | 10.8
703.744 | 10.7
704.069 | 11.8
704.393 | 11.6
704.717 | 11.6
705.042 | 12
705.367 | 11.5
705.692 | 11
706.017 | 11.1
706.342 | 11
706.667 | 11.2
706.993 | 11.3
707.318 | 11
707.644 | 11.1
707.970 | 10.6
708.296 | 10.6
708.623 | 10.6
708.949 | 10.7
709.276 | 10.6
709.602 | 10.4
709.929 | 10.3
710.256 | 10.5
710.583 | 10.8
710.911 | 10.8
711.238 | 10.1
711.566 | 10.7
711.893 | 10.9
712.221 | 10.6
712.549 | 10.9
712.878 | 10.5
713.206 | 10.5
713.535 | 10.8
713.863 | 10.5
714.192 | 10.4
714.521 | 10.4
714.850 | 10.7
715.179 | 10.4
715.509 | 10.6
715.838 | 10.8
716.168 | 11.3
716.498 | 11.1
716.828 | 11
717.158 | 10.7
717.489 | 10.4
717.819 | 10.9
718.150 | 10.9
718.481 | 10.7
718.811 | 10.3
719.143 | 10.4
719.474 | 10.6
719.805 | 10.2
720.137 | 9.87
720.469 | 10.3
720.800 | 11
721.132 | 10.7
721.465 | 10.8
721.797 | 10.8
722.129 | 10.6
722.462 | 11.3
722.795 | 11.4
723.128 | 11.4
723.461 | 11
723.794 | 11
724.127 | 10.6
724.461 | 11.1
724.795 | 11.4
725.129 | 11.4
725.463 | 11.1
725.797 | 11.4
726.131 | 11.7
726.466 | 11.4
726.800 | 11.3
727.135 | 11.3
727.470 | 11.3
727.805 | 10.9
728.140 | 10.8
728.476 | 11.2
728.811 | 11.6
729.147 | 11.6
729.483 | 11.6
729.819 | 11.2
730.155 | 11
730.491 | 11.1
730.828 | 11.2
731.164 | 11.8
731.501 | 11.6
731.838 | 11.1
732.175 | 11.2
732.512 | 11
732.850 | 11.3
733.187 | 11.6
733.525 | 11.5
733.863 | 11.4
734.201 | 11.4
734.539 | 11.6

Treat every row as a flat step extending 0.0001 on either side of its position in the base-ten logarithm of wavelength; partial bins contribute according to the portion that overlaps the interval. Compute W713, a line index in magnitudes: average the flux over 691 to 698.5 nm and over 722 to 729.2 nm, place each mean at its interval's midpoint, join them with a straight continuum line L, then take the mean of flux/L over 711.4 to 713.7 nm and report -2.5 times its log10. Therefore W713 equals 0.06 mag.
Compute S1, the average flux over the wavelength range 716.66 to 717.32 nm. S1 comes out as 10.9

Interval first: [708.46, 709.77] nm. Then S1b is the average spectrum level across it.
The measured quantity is 10.6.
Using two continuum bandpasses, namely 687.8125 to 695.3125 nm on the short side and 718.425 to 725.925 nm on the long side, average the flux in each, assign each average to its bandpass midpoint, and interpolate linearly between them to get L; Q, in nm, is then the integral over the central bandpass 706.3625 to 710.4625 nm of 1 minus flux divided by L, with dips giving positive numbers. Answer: 0.121 nm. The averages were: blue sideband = 11.4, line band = 10.8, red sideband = 10.8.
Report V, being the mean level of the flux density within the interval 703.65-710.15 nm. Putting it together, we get 11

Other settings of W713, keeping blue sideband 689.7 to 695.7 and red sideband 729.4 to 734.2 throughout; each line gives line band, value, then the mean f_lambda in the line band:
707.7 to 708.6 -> 0.07 mag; 10.7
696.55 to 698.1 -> -0.03 mag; 11.6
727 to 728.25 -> 0.02 mag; 11.1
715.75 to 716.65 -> 0.02 mag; 11.1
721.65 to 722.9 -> 0.03 mag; 11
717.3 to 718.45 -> 0.06 mag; 10.7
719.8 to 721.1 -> 0.09 mag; 10.4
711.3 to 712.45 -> 0.06 mag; 10.7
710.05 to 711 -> 0.06 mag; 10.7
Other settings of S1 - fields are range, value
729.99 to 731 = 11.1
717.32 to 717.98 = 10.6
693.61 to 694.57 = 11.4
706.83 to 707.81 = 11.1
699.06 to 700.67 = 11.6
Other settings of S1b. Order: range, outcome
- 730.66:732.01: 11.4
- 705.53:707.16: 11.1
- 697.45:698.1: 11.6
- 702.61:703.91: 11.1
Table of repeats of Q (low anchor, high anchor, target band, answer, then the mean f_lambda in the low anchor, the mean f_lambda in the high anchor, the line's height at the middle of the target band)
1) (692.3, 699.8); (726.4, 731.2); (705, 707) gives 0.032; 11.5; 11.3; 11.4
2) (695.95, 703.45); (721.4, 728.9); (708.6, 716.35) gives 0.523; 11.6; 11.2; 11.4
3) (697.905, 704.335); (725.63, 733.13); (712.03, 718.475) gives 0.409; 11.6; 11.3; 11.4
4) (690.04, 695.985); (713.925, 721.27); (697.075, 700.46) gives -0.155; 11.3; 10.6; 11.2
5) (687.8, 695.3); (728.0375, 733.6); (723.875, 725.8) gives 0.032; 11.4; 11.3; 11.3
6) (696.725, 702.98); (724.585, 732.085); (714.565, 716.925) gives 0.132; 11.6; 11.3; 11.5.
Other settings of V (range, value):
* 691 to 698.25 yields 11.4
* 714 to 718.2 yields 10.7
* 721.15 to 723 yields 11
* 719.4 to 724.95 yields 10.8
